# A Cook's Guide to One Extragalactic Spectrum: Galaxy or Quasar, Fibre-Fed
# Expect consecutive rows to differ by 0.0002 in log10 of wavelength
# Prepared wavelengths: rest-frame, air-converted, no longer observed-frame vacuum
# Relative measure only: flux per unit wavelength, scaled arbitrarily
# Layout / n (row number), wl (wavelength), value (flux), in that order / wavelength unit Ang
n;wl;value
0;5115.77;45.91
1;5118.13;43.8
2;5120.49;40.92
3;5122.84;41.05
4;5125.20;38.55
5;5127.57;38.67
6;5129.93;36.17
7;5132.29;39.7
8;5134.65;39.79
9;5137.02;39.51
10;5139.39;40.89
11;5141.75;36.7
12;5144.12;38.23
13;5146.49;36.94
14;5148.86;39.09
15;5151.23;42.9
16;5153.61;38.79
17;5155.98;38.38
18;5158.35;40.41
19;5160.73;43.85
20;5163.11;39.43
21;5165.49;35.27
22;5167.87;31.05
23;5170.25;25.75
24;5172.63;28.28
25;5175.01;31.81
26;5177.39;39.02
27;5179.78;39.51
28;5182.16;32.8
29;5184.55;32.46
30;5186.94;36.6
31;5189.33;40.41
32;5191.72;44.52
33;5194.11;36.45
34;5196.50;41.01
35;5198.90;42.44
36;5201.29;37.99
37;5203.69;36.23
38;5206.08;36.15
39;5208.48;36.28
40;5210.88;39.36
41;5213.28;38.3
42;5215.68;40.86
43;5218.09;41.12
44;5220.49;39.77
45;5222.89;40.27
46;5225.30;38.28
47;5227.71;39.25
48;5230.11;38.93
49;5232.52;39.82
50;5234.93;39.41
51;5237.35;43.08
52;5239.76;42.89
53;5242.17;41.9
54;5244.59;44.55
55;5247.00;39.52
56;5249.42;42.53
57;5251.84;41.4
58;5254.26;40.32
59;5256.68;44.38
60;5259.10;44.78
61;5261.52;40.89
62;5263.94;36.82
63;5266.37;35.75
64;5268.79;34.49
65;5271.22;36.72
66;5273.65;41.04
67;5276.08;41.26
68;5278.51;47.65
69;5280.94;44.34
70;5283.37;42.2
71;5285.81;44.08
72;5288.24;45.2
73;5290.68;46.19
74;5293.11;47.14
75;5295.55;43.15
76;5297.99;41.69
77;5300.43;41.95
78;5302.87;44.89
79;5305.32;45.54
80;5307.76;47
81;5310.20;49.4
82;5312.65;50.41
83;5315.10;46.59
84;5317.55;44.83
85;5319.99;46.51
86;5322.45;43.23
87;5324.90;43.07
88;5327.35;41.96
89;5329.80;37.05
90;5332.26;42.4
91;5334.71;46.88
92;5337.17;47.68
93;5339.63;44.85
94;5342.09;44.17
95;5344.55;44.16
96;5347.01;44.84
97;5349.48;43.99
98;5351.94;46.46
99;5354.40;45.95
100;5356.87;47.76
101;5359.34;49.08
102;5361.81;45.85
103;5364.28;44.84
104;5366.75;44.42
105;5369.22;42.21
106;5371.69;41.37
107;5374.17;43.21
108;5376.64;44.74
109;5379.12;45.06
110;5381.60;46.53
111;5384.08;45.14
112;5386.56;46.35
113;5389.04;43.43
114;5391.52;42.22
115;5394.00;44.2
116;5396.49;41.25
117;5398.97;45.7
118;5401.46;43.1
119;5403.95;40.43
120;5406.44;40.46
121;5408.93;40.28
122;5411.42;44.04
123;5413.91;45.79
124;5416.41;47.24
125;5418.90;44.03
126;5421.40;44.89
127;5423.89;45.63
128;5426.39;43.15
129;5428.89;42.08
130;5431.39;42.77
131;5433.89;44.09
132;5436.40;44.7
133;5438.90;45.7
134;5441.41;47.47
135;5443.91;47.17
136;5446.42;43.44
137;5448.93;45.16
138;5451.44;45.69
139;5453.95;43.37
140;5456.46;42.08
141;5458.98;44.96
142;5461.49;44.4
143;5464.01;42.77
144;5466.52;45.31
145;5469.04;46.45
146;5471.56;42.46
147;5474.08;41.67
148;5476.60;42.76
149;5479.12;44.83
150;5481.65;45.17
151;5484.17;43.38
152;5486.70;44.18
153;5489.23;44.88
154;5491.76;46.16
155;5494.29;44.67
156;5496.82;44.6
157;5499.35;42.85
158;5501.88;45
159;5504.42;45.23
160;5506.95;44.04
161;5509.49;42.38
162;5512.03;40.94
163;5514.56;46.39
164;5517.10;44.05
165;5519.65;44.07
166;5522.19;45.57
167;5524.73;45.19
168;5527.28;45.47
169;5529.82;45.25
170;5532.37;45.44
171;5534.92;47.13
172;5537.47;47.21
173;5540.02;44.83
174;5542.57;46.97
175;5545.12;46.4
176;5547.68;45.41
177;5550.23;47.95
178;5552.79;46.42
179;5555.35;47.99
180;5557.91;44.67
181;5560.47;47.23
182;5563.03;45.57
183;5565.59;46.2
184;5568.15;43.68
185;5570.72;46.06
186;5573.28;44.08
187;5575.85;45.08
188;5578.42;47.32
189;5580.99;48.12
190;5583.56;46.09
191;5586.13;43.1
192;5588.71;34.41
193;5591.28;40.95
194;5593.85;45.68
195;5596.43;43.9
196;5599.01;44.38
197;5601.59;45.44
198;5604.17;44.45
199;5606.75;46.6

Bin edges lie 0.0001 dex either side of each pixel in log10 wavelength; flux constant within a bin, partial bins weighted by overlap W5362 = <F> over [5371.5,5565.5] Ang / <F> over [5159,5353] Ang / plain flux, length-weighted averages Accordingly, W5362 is 1.1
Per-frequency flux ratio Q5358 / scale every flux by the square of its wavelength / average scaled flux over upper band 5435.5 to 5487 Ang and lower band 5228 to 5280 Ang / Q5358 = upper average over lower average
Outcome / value 1.18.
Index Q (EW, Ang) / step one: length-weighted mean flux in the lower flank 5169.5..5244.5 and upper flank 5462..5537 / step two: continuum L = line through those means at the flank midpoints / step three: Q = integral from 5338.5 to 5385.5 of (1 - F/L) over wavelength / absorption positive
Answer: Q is -3.9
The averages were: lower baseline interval 38.3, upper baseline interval 44.5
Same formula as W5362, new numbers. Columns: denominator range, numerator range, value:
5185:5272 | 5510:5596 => 1.14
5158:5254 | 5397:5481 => 1.14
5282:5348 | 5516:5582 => 1.03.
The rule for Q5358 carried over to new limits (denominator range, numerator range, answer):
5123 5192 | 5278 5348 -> 1.27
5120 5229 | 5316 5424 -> 1.25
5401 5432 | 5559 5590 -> 1.09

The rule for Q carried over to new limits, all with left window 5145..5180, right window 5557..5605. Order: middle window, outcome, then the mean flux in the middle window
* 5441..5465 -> -1.4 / 44.6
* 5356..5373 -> -1.9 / 45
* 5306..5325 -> -3.4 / 46.6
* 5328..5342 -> -1.3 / 43.7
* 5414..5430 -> -1.2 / 44.6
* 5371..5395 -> -2.1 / 44.3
